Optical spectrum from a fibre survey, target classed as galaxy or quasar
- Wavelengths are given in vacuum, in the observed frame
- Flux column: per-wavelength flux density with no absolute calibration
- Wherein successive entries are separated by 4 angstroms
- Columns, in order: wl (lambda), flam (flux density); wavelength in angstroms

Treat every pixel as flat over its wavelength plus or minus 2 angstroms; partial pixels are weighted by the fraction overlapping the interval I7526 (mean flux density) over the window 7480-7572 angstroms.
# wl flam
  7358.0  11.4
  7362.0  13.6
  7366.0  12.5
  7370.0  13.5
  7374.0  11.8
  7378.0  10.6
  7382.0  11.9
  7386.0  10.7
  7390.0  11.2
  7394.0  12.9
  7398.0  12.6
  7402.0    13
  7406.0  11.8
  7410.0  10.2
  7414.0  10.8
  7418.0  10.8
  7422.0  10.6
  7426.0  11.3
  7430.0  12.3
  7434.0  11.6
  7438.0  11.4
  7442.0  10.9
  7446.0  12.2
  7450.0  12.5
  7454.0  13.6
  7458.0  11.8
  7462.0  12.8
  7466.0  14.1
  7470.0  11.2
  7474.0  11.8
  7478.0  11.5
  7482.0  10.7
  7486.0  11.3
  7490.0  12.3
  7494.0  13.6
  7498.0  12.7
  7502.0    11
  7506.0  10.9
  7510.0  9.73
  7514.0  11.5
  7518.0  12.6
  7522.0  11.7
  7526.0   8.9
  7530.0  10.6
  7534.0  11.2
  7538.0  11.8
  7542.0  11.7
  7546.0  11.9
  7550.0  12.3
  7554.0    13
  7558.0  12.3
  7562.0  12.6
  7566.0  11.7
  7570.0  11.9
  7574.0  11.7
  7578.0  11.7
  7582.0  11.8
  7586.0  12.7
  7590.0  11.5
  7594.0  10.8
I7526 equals 11.6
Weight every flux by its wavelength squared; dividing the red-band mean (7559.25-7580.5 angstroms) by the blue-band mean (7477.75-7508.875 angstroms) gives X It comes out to 1.0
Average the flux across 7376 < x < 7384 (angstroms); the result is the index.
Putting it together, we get 11.2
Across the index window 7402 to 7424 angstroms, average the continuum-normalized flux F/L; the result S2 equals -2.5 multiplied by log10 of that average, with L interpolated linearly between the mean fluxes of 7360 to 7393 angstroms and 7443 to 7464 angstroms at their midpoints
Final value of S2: 0.11 mag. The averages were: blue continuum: 12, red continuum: 12.5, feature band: 11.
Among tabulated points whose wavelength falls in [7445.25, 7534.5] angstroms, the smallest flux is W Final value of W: 8.9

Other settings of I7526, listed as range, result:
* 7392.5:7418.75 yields 11.8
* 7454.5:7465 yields 12.7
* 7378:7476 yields 11.8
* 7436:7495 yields 12.1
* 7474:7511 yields 11.6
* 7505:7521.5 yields 11.2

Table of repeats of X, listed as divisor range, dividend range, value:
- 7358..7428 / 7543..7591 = 1.08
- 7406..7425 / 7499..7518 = 1.05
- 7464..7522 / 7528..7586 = 1.03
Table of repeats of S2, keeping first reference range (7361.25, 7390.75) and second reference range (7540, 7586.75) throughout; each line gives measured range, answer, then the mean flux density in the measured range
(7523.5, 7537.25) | 0.16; 10.4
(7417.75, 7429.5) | 0.08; 11.1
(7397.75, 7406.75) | -0.05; 12.5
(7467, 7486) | 0.05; 11.4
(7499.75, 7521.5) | 0.08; 11.2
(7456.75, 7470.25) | -0.06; 12.7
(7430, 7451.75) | 0.02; 11.8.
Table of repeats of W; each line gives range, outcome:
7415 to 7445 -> 10.6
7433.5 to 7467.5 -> 10.9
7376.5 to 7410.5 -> 10.2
